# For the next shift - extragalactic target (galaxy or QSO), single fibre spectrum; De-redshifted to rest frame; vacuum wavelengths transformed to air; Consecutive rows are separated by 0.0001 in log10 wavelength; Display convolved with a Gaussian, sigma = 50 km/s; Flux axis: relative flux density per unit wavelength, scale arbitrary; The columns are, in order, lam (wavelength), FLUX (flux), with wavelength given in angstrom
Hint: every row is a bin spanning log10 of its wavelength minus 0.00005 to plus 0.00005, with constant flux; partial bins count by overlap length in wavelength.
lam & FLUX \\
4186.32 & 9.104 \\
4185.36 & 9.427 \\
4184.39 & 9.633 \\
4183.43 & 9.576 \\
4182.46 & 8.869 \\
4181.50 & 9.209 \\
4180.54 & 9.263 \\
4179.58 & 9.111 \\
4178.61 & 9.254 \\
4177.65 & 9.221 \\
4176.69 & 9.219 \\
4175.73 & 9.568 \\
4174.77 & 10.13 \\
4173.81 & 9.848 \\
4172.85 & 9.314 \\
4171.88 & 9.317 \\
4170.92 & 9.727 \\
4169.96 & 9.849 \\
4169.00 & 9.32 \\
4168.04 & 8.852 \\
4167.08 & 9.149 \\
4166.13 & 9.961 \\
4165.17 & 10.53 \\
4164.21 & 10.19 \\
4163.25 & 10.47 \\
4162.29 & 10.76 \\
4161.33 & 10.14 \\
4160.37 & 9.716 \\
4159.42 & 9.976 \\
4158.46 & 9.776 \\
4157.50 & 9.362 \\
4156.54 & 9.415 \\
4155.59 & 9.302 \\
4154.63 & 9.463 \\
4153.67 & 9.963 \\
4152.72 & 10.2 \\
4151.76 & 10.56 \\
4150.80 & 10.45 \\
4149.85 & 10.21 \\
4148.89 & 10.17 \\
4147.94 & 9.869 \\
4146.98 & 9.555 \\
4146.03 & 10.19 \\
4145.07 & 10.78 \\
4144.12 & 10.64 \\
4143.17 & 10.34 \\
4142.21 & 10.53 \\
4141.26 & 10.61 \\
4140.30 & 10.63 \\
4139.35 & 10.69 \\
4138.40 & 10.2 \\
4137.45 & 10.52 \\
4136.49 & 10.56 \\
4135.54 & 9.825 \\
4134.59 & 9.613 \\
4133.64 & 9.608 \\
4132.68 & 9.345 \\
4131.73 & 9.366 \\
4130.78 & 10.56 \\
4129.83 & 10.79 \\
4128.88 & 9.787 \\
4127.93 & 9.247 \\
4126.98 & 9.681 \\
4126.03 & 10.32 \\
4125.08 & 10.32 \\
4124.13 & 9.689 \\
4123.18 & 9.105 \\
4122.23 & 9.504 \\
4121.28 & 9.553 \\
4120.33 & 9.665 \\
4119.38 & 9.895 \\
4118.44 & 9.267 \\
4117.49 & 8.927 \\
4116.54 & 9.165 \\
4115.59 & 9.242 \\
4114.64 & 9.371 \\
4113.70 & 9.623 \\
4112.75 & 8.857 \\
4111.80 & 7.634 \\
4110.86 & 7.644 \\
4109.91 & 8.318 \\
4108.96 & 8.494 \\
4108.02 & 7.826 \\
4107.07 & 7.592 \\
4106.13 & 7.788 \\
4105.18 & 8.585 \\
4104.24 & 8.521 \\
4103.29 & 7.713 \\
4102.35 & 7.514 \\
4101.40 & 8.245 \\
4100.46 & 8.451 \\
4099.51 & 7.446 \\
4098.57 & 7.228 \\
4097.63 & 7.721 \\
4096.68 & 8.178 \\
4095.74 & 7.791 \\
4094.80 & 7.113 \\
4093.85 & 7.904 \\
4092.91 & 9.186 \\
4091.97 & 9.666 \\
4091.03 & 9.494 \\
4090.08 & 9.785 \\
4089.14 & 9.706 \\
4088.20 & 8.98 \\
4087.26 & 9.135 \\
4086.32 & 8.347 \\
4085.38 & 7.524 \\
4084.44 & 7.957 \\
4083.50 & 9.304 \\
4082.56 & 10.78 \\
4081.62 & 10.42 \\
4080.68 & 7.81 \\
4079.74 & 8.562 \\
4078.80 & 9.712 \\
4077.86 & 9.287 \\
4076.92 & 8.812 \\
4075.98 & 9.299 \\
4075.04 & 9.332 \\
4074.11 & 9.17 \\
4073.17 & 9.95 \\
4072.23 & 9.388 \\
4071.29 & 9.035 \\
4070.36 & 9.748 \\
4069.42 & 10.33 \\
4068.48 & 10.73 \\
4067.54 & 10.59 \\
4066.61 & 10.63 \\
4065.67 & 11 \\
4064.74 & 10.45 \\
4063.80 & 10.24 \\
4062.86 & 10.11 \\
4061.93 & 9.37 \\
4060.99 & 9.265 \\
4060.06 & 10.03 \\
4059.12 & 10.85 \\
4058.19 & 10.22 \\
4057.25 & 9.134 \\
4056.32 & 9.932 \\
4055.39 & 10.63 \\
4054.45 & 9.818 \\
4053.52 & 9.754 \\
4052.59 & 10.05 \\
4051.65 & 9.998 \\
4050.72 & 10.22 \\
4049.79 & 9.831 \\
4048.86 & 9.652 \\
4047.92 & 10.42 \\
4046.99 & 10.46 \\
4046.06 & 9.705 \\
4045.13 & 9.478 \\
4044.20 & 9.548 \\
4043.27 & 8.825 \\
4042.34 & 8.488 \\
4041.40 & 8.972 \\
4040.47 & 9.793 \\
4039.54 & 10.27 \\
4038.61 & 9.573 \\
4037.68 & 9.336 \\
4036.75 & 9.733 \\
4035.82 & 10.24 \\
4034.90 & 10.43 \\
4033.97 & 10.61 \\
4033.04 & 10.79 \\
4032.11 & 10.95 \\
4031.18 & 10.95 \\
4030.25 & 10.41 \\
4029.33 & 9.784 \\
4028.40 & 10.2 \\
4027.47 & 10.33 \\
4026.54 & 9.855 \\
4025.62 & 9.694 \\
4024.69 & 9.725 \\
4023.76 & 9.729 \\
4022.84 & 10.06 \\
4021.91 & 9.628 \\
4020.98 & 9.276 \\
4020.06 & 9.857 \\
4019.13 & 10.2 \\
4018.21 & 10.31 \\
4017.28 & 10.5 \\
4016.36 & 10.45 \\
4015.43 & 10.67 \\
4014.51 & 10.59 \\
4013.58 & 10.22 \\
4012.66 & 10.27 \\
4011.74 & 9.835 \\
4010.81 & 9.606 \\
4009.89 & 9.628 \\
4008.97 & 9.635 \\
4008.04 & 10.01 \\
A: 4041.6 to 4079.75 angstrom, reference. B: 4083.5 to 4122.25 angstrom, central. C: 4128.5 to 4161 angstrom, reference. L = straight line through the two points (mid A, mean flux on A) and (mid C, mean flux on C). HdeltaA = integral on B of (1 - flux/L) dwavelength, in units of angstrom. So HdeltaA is 5.4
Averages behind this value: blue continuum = 9.81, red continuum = 10.1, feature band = 8.55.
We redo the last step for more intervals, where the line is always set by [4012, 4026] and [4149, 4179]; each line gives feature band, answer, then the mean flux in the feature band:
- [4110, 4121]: 0.97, 9.01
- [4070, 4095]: 2.12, 9.11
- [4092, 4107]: 2.90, 8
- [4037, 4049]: 0.54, 9.57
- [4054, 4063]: 0.06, 9.93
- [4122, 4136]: 0.10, 9.79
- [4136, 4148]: -0.71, 10.4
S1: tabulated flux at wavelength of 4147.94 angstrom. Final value 9.869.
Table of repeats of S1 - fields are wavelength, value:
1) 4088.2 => 8.98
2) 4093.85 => 7.904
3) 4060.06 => 10.03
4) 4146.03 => 10.19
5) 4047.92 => 10.42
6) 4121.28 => 9.553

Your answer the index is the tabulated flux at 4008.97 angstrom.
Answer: 9.635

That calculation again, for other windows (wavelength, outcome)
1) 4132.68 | 9.345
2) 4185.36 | 9.427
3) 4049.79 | 9.831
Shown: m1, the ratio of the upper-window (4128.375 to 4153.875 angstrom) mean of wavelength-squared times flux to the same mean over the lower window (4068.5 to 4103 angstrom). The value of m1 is 1.18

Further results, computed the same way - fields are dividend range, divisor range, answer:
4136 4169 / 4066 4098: 1.14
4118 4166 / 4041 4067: 1.06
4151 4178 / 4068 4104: 1.15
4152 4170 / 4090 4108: 1.24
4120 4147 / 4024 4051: 1.06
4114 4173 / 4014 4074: 1.04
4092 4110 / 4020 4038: 0.82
